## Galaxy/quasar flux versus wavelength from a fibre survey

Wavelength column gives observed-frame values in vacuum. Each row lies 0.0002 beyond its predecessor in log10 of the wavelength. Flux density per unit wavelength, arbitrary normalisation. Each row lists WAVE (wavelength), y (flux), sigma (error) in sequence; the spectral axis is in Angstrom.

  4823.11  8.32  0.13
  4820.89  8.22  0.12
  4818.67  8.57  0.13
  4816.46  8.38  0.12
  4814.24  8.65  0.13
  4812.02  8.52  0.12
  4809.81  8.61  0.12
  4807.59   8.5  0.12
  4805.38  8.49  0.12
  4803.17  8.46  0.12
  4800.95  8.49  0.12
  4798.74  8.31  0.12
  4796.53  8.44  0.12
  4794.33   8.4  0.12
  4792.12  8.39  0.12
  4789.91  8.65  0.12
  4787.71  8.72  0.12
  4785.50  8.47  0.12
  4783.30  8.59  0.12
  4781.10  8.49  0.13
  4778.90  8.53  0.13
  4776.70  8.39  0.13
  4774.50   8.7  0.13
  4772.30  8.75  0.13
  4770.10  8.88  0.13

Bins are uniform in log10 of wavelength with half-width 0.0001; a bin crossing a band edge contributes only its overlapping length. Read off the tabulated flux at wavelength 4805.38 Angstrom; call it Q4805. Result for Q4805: 8.49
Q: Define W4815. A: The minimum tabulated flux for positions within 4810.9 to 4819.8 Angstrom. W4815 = 8.38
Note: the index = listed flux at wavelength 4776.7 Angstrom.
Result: 8.39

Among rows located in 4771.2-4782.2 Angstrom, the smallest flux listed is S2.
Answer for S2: 8.39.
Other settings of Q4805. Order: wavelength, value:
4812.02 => 8.52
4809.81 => 8.61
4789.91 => 8.65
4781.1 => 8.49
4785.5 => 8.47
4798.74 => 8.31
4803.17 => 8.46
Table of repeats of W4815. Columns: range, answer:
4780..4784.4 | 8.49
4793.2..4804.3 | 8.31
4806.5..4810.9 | 8.5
